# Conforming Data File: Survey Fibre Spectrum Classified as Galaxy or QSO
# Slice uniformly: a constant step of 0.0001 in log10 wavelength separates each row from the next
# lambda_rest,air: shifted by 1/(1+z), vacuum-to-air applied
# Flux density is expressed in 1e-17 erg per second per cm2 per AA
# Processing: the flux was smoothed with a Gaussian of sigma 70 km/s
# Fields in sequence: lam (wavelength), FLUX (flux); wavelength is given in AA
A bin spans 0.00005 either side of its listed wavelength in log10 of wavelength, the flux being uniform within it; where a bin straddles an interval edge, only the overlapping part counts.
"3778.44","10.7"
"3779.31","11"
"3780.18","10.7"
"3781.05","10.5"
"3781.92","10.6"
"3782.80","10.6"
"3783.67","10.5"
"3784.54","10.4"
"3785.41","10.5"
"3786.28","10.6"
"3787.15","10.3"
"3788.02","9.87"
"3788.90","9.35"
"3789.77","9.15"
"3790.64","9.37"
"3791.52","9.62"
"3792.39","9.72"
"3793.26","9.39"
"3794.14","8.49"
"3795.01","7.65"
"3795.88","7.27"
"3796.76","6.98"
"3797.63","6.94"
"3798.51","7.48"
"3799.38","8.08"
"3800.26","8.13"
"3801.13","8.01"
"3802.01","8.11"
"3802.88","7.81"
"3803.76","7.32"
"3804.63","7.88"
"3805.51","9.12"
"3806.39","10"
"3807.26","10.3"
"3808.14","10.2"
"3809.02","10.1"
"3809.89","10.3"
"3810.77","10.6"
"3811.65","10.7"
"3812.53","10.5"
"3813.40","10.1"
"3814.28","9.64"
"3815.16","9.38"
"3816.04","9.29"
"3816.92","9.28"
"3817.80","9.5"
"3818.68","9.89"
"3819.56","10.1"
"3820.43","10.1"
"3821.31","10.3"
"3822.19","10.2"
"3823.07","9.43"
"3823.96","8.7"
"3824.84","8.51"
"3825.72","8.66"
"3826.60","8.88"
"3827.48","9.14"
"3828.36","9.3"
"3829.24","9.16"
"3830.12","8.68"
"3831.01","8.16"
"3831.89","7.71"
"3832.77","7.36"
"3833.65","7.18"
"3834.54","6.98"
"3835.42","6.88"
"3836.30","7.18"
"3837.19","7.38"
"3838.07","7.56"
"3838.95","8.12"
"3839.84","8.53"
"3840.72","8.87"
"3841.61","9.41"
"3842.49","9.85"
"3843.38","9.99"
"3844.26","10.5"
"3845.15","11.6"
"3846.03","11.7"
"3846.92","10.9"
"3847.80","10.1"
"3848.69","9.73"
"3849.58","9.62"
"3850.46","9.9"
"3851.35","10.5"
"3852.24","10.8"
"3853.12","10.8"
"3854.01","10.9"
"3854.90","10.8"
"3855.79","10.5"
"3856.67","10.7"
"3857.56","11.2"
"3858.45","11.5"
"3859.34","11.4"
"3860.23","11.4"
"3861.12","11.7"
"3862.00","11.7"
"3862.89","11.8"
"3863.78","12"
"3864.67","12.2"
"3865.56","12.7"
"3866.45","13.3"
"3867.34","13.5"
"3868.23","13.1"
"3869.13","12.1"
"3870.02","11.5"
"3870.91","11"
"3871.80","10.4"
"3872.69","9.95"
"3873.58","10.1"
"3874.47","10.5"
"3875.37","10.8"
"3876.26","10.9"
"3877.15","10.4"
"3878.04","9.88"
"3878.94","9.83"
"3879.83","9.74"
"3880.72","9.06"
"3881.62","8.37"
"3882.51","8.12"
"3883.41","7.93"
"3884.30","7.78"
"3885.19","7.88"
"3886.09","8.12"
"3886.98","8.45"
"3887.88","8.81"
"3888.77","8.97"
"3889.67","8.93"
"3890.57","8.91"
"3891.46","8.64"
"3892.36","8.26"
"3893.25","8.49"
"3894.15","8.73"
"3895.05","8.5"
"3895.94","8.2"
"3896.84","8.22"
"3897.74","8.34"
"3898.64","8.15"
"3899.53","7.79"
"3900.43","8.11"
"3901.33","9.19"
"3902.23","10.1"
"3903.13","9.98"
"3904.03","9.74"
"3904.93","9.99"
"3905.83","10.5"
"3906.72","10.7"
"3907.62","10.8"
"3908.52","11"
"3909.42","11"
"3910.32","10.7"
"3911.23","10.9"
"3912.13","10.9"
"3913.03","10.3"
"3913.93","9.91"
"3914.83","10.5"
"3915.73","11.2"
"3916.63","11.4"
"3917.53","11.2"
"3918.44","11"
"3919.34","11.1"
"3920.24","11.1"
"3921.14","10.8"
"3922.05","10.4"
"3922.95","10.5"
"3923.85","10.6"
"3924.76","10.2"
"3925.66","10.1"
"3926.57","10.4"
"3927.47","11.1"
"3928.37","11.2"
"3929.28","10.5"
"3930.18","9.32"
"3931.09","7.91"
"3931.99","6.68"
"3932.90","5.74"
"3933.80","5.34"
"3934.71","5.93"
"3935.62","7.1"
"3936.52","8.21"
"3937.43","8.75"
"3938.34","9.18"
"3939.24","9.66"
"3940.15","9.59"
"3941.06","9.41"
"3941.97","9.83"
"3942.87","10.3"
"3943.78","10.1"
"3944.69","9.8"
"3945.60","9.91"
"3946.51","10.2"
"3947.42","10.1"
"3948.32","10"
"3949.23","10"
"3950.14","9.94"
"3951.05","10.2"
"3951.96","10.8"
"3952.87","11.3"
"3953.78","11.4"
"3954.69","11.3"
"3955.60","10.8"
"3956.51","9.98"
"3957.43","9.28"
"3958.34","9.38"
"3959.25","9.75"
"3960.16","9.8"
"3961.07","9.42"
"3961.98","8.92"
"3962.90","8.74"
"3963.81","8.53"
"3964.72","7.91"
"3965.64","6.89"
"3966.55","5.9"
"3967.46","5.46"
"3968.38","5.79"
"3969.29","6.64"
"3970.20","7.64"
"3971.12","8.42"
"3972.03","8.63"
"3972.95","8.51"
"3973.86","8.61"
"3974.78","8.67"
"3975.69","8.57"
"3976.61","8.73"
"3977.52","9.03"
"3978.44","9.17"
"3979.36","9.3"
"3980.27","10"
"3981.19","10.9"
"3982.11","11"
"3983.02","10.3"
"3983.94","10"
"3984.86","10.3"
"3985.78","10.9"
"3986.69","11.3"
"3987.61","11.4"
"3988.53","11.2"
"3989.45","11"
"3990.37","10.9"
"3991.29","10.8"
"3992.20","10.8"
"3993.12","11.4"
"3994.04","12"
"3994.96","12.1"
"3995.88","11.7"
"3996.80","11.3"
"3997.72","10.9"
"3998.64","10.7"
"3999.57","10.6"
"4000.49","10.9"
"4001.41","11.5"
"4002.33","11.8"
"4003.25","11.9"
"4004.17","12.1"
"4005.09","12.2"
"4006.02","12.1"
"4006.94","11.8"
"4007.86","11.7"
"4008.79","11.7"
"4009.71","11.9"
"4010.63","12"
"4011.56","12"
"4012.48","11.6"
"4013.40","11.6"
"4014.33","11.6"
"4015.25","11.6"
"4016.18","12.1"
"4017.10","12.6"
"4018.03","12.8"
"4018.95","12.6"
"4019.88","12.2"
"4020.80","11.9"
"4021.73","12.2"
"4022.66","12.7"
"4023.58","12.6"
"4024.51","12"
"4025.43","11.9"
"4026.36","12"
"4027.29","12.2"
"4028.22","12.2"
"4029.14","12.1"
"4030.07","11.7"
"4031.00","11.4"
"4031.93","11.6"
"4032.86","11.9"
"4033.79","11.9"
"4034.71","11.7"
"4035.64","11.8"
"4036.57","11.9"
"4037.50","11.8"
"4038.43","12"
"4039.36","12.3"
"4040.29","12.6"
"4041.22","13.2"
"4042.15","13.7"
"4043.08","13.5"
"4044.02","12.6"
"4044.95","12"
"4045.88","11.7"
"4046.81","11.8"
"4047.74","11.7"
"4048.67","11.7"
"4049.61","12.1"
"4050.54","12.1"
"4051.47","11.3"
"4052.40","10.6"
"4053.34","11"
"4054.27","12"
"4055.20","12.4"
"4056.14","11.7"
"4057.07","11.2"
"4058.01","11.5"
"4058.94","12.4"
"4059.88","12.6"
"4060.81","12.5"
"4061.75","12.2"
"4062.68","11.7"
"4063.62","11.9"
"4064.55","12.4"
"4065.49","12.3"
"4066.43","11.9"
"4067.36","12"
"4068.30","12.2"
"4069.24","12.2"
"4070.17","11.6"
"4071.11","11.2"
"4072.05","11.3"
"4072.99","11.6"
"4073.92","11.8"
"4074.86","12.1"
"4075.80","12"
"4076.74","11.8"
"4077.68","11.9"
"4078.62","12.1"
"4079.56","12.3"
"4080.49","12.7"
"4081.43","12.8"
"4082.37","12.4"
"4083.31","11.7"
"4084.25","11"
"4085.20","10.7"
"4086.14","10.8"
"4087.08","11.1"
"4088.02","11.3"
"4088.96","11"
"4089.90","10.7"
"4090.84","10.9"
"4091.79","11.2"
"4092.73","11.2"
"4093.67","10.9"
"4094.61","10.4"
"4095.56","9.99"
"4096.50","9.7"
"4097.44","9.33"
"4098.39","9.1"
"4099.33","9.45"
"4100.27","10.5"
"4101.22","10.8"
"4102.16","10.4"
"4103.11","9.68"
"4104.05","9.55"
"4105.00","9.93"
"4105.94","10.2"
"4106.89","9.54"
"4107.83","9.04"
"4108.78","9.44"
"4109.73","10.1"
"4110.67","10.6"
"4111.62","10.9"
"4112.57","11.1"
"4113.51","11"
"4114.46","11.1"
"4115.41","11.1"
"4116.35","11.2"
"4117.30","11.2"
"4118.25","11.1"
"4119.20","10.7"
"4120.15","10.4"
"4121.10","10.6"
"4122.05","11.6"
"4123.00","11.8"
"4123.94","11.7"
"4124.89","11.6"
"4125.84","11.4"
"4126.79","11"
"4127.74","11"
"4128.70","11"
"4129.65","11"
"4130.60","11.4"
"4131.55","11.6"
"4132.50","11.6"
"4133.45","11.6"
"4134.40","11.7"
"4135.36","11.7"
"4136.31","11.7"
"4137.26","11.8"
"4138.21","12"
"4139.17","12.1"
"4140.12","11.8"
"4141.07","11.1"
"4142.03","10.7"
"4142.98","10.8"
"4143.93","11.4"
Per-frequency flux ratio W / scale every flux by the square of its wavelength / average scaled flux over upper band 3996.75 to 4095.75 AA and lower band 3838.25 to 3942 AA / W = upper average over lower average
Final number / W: 1.29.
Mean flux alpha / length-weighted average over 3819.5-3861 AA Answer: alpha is 9.52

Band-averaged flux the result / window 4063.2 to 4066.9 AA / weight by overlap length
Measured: 12.1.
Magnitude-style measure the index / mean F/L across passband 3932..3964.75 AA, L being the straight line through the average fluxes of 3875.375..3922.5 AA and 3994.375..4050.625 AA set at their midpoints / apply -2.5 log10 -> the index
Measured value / 0.13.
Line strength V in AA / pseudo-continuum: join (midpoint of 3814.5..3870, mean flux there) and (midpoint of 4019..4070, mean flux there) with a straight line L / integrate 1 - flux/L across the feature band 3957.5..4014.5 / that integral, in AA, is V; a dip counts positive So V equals 6.7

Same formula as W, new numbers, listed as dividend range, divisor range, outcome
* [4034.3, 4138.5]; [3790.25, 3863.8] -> 1.38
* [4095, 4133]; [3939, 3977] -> 1.25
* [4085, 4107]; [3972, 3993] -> 1.09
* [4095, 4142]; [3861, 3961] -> 1.21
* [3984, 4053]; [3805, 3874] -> 1.29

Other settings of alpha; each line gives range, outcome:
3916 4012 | 9.94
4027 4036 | 11.8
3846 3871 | 11.3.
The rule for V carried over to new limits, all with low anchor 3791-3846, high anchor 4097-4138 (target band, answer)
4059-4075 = -2.30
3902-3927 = -2.86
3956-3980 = 3.57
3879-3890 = 0.92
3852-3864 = -2.68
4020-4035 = -2.62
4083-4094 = -0.45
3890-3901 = 1.20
